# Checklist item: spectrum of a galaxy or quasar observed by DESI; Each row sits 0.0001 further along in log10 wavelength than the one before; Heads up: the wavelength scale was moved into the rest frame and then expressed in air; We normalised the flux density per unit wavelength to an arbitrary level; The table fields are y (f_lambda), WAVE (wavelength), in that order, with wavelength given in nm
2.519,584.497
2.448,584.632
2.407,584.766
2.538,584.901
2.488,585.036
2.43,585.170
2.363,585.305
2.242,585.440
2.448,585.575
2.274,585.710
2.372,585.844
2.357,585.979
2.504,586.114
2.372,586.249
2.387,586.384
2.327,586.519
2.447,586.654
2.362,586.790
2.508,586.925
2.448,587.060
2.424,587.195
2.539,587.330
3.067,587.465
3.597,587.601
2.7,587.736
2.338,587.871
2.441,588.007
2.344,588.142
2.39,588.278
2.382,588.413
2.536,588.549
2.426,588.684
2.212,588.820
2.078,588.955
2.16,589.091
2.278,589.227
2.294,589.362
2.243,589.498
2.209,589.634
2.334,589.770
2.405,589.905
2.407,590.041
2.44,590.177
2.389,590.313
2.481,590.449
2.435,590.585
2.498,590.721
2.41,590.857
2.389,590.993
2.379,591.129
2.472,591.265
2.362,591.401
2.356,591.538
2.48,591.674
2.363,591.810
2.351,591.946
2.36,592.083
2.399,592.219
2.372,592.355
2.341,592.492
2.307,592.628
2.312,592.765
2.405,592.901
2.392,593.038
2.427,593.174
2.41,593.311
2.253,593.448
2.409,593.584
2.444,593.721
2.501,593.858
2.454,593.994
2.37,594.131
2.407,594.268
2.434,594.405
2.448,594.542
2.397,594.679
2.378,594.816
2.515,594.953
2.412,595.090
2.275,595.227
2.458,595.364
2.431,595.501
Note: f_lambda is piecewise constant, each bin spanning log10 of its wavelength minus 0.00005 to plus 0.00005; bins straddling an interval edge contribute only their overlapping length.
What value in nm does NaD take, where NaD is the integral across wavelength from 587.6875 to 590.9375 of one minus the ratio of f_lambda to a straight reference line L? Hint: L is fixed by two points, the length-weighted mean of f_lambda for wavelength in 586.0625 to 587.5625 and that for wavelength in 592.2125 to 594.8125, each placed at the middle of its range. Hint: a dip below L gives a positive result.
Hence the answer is 0.13 nm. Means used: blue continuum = 2.51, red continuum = 2.39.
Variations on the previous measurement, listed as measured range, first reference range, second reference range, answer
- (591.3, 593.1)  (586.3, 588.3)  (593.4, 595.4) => 0.06 nm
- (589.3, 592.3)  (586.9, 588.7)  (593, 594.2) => 0.13 nm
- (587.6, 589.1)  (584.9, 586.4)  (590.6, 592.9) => -0.02 nm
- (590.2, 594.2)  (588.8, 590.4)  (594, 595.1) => -0.07 nm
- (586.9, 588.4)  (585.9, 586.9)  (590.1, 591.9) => -0.13 nm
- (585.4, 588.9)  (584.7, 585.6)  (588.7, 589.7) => -0.25 nm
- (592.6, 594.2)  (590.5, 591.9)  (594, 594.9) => 0.01 nm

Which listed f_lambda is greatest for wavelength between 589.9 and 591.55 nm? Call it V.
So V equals 2.498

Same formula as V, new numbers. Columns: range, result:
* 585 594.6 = 3.597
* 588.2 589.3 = 2.536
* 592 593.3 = 2.427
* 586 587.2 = 2.508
